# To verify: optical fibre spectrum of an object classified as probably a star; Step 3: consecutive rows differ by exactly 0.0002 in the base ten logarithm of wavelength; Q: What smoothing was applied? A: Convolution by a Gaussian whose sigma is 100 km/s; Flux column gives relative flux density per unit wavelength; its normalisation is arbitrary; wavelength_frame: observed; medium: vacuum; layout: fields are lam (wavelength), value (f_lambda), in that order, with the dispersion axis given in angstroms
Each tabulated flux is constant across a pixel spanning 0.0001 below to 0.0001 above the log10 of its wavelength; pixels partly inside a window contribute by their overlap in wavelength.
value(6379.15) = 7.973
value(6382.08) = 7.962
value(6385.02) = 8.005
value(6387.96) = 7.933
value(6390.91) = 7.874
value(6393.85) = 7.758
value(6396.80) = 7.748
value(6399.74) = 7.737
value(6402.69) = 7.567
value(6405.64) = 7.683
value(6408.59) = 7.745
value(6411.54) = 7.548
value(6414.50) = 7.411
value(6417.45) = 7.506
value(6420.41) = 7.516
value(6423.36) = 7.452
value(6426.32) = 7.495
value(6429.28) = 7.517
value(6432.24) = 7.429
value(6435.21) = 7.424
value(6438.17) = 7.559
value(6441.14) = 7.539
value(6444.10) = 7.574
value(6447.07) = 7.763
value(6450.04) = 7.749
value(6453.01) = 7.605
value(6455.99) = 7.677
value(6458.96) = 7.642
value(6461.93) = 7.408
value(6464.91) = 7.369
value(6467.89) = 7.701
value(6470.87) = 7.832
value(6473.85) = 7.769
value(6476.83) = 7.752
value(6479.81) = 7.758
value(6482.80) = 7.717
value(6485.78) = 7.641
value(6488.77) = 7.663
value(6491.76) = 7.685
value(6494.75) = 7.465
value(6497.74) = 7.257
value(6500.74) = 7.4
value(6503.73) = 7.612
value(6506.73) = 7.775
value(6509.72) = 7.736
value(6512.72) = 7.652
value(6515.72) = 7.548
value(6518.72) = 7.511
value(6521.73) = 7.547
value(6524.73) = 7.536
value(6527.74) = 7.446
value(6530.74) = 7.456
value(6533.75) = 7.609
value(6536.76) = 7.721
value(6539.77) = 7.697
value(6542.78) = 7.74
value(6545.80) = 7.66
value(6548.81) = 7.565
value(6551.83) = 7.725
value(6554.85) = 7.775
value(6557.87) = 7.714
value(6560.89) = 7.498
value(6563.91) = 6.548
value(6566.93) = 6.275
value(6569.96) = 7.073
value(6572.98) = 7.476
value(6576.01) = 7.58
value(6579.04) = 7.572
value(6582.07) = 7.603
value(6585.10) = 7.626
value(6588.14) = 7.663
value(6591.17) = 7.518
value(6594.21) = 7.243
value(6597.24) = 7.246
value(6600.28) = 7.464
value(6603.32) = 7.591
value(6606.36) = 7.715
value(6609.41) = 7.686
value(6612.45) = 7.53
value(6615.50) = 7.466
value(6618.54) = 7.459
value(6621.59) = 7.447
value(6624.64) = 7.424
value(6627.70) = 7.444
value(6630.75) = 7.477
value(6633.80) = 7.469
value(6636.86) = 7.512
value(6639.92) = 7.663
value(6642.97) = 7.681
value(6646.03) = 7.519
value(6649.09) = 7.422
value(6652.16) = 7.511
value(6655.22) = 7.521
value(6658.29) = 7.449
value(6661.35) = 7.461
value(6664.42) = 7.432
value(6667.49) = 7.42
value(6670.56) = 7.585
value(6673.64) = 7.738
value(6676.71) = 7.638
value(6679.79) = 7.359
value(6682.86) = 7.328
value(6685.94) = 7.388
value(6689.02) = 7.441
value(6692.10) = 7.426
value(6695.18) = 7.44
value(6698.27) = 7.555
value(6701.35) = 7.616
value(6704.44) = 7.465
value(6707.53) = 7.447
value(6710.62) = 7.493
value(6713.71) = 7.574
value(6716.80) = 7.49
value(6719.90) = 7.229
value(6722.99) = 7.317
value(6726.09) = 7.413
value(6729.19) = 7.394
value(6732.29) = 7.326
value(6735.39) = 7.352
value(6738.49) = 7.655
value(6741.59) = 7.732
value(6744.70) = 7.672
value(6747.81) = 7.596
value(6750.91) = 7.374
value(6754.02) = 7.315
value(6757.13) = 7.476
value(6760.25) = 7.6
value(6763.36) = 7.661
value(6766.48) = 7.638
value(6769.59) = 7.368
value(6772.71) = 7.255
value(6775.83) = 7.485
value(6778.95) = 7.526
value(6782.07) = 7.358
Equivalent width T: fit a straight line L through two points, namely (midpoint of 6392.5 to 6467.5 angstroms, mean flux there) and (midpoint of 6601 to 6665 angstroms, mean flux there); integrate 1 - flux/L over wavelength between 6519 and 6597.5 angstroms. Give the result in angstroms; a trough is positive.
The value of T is 0.7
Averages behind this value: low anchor 7.58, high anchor 7.52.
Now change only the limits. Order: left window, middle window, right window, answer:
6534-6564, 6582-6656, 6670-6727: 0.3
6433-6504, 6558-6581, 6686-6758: 1.1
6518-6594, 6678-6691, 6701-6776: 0.2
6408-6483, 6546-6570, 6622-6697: 0.7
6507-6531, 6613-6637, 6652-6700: 0.2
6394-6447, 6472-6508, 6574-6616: -0.3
